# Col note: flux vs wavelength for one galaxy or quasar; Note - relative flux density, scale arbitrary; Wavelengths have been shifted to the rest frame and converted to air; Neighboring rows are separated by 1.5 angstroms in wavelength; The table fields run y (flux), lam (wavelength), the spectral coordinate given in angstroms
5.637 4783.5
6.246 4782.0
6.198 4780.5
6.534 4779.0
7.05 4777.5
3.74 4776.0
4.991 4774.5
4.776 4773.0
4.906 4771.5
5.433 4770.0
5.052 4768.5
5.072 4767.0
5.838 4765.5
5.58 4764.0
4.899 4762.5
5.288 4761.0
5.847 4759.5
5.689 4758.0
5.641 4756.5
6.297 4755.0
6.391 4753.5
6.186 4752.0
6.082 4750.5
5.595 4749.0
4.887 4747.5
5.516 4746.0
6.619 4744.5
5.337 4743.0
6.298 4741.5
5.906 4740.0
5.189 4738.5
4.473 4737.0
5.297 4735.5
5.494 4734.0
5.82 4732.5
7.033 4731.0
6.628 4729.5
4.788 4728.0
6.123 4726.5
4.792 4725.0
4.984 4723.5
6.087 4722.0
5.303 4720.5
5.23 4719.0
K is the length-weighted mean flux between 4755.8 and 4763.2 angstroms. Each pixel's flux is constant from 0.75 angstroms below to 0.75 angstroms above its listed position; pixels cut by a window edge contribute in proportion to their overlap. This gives 5.48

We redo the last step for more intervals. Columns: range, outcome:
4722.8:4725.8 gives 4.91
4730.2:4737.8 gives 5.63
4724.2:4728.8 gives 5.25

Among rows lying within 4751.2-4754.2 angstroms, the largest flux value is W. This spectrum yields 6.391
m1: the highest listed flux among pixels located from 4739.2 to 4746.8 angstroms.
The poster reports 6.619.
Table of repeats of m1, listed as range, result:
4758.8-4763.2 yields 5.847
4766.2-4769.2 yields 5.072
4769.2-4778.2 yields 7.05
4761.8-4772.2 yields 5.838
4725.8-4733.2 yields 7.033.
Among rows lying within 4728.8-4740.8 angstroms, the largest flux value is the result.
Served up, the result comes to 7.033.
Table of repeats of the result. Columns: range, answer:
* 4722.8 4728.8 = 6.123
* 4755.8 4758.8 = 5.689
